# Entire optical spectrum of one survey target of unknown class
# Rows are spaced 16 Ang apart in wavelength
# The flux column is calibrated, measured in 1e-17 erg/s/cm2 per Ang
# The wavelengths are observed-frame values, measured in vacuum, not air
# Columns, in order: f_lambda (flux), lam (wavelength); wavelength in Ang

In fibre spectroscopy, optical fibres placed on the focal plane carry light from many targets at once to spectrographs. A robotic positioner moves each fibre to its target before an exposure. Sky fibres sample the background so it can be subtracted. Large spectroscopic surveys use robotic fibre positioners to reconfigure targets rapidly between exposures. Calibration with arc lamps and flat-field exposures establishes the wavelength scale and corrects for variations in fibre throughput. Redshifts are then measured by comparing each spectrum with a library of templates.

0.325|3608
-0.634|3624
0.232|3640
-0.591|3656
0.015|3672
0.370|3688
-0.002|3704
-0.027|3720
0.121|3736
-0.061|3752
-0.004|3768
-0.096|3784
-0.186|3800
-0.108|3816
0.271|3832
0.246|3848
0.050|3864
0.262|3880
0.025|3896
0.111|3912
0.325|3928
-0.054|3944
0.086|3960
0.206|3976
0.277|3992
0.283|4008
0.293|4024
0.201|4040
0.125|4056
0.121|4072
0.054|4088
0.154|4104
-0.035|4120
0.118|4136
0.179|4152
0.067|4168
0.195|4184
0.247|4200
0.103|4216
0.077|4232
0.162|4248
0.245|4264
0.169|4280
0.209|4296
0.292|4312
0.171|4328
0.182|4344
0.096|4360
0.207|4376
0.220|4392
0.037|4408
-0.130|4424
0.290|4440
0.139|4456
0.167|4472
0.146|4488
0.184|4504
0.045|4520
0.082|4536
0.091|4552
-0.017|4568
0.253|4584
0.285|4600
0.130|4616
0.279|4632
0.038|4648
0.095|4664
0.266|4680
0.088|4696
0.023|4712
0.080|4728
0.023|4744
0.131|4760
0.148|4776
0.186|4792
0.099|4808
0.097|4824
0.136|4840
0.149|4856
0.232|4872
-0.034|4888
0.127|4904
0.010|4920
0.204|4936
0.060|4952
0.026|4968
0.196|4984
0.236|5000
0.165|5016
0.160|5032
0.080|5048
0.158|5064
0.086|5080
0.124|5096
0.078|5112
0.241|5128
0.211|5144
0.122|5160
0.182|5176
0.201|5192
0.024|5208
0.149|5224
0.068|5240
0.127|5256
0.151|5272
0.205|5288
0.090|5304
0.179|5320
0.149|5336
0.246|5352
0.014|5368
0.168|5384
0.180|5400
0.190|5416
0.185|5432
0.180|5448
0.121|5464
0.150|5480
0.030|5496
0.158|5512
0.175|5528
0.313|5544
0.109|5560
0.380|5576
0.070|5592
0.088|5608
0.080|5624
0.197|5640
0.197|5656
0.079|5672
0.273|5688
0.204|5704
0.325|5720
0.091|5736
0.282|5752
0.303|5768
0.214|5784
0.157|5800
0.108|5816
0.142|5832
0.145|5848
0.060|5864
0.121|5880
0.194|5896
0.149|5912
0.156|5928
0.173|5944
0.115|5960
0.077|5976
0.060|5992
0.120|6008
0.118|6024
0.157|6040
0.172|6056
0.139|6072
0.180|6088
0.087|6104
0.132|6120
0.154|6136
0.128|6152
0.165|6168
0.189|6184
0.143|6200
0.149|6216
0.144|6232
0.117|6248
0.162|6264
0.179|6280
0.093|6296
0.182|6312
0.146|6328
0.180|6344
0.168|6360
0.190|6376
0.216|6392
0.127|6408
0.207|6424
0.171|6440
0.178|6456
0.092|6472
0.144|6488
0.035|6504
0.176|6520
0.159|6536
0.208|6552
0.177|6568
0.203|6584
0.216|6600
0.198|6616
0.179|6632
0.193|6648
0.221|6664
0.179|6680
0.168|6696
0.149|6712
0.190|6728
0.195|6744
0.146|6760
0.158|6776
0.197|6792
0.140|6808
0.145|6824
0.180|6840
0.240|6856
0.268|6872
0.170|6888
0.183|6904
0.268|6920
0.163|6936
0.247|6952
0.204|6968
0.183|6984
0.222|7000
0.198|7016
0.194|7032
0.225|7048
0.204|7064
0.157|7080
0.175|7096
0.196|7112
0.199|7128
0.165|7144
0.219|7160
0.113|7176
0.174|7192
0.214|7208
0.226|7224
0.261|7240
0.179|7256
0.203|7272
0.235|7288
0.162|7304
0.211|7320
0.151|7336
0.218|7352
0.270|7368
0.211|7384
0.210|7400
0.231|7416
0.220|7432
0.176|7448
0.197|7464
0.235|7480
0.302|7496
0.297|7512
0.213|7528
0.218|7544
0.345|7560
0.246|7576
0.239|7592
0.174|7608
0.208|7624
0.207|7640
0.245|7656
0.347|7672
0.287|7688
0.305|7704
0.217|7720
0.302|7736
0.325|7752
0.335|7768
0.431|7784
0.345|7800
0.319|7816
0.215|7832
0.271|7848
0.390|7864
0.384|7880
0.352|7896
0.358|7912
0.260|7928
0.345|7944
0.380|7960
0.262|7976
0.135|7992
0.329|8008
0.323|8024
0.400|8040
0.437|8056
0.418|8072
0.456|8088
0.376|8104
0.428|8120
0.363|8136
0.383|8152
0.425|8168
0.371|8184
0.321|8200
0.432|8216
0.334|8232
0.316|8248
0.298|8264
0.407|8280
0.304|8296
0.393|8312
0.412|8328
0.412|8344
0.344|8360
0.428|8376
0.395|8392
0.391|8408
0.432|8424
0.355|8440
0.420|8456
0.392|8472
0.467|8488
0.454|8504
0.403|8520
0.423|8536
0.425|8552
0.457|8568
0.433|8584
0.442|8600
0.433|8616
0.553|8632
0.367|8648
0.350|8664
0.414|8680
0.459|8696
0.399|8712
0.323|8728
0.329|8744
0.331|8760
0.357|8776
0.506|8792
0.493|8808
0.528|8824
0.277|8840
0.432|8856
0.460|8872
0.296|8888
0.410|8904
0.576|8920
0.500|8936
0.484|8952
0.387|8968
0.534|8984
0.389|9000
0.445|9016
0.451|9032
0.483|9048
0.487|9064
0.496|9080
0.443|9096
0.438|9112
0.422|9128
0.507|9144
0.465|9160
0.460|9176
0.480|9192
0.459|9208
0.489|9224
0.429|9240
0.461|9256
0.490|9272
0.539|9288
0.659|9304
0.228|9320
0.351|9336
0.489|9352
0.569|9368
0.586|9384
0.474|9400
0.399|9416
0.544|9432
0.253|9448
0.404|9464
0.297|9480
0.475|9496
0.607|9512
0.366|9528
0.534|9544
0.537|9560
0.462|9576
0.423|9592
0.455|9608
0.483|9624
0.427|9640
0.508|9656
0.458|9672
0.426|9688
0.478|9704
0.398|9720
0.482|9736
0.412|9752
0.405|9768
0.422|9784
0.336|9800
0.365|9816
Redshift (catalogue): 1.01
